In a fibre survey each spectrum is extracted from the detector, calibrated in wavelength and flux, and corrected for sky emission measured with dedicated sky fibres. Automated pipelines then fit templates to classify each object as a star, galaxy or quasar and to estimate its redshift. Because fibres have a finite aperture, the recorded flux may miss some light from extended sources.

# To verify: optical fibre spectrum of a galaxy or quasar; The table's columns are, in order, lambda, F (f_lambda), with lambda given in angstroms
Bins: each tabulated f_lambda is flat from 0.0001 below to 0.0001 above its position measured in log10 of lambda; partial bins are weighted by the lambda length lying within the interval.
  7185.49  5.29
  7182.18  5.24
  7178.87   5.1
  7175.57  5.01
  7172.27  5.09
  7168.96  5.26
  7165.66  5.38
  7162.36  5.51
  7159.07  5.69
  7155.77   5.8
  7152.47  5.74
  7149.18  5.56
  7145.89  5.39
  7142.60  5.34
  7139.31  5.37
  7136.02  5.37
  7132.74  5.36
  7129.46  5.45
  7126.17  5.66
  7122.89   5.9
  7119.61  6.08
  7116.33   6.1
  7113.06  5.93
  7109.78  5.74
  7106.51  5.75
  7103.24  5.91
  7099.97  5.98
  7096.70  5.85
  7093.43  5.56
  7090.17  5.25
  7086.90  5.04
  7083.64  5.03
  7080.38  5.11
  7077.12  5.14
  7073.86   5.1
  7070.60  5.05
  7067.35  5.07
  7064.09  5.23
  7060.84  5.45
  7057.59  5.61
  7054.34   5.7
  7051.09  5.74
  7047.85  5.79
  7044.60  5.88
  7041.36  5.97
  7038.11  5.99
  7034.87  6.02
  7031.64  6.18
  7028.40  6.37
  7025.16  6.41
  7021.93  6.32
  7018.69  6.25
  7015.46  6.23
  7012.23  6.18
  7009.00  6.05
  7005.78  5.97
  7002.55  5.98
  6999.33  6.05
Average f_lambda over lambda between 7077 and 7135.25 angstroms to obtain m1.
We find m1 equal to 5.61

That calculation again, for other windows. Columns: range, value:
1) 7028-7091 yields 5.52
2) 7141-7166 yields 5.56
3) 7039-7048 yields 5.9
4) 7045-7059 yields 5.73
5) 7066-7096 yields 5.17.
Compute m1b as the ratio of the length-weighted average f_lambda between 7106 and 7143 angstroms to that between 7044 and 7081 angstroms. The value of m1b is 1.05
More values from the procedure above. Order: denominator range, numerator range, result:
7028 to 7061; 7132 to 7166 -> 0.94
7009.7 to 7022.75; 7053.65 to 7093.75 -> 0.84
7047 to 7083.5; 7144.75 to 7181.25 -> 1.01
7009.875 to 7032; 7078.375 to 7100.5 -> 0.86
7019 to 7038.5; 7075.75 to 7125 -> 0.90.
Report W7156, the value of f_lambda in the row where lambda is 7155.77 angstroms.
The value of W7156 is 5.8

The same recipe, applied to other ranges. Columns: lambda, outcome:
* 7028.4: 6.37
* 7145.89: 5.39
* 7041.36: 5.97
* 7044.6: 5.88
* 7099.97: 5.98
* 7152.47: 5.74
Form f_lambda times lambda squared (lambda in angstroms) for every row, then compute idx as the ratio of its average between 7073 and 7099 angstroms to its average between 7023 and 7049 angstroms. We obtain 0.88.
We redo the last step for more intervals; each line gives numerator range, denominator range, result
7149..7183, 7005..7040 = 0.91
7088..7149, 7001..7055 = 0.96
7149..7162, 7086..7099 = 1.06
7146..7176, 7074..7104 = 1.03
